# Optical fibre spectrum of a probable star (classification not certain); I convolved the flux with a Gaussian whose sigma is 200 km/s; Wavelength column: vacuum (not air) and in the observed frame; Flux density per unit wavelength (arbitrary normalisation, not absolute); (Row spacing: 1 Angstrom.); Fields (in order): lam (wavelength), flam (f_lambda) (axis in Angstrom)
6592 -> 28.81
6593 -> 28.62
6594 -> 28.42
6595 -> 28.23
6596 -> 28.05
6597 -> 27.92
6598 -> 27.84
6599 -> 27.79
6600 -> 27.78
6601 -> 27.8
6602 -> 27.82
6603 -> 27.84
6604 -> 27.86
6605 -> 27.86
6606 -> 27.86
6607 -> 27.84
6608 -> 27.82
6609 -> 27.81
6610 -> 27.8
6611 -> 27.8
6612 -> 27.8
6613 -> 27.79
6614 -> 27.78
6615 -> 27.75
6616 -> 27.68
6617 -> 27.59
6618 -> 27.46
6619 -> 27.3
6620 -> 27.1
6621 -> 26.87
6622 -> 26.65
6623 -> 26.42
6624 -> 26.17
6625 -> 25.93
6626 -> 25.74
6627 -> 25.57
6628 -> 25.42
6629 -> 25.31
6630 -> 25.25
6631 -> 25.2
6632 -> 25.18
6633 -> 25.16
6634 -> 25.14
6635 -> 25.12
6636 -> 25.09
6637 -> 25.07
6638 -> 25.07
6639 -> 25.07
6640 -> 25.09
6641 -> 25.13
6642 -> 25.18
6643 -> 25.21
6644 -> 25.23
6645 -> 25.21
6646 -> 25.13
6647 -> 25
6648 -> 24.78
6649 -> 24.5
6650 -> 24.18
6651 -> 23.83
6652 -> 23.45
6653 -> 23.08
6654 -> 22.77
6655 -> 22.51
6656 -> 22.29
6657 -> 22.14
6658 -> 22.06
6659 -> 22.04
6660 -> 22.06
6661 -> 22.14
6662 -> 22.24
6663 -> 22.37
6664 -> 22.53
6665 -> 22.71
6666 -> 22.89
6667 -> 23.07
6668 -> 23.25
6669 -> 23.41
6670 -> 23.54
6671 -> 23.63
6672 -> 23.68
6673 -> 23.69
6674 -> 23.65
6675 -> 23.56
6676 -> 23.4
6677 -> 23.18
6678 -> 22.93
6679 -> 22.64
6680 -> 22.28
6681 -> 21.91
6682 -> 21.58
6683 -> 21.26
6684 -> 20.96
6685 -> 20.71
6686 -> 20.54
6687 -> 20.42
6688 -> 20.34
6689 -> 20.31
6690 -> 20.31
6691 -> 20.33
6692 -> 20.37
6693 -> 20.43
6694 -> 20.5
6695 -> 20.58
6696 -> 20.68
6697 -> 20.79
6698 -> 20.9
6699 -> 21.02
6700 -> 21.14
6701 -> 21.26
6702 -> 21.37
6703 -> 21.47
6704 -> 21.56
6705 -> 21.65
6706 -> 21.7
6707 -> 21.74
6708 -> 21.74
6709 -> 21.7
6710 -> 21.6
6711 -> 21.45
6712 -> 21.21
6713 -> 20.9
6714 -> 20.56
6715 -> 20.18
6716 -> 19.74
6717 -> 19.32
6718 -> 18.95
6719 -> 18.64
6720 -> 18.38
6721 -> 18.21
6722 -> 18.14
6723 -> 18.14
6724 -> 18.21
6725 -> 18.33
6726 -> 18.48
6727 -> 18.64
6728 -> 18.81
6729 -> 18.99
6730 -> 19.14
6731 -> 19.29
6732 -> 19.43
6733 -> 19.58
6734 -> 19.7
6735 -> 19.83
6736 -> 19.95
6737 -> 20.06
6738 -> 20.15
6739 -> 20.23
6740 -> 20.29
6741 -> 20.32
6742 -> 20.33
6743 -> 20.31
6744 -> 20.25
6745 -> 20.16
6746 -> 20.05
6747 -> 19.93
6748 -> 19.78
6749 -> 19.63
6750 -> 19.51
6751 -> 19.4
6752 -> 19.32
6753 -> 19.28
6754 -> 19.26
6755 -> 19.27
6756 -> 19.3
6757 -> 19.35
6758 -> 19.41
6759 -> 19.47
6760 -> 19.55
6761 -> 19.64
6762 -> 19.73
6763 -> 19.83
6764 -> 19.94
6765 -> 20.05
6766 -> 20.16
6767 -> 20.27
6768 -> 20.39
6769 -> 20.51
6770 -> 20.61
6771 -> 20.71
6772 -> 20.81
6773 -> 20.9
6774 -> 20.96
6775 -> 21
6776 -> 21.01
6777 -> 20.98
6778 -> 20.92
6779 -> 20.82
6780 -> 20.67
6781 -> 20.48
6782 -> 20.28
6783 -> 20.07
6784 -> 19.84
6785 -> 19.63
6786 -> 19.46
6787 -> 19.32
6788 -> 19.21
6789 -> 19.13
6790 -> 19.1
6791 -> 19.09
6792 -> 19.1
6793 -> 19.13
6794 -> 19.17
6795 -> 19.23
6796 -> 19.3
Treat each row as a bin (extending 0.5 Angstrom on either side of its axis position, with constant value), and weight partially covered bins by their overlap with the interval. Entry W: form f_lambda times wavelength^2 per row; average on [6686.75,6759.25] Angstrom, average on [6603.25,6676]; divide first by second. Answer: 0.82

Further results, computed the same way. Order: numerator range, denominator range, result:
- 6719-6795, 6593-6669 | 0.80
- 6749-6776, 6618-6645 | 0.81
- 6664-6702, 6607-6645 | 0.85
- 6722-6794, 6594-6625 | 0.75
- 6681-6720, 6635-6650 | 0.84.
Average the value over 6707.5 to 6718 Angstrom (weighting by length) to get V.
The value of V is 20.8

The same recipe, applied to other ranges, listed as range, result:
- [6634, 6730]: 21.9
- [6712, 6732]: 19.1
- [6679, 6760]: 20.1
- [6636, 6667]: 23.7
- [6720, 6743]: 19.3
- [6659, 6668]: 22.5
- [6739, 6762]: 19.7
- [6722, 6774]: 19.7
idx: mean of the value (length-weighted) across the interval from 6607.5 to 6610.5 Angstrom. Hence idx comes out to 27.8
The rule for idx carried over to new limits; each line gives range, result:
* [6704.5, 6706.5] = 21.7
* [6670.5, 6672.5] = 23.7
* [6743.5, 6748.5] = 20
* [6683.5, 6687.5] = 20.7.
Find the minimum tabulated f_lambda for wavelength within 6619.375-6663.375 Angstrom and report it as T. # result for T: 22.04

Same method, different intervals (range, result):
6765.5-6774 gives 20.16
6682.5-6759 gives 18.14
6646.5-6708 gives 20.31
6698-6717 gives 19.32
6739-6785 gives 19.26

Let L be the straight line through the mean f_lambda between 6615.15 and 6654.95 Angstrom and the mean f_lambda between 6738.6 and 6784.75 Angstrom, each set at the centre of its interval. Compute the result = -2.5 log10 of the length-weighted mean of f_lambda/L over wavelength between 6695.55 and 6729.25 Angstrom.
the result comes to 0.103 mag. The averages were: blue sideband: 25.4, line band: 20.2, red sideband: 20.1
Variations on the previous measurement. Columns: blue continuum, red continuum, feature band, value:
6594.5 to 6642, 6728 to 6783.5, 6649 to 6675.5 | 0.07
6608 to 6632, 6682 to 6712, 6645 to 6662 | 0.05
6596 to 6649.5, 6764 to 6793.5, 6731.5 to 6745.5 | 0.09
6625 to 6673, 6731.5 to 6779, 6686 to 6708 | 0.07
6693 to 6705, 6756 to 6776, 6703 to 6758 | 0.04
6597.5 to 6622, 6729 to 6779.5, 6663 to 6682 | 0.06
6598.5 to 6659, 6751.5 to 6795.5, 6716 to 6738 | 0.15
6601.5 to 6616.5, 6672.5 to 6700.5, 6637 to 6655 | 0.01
